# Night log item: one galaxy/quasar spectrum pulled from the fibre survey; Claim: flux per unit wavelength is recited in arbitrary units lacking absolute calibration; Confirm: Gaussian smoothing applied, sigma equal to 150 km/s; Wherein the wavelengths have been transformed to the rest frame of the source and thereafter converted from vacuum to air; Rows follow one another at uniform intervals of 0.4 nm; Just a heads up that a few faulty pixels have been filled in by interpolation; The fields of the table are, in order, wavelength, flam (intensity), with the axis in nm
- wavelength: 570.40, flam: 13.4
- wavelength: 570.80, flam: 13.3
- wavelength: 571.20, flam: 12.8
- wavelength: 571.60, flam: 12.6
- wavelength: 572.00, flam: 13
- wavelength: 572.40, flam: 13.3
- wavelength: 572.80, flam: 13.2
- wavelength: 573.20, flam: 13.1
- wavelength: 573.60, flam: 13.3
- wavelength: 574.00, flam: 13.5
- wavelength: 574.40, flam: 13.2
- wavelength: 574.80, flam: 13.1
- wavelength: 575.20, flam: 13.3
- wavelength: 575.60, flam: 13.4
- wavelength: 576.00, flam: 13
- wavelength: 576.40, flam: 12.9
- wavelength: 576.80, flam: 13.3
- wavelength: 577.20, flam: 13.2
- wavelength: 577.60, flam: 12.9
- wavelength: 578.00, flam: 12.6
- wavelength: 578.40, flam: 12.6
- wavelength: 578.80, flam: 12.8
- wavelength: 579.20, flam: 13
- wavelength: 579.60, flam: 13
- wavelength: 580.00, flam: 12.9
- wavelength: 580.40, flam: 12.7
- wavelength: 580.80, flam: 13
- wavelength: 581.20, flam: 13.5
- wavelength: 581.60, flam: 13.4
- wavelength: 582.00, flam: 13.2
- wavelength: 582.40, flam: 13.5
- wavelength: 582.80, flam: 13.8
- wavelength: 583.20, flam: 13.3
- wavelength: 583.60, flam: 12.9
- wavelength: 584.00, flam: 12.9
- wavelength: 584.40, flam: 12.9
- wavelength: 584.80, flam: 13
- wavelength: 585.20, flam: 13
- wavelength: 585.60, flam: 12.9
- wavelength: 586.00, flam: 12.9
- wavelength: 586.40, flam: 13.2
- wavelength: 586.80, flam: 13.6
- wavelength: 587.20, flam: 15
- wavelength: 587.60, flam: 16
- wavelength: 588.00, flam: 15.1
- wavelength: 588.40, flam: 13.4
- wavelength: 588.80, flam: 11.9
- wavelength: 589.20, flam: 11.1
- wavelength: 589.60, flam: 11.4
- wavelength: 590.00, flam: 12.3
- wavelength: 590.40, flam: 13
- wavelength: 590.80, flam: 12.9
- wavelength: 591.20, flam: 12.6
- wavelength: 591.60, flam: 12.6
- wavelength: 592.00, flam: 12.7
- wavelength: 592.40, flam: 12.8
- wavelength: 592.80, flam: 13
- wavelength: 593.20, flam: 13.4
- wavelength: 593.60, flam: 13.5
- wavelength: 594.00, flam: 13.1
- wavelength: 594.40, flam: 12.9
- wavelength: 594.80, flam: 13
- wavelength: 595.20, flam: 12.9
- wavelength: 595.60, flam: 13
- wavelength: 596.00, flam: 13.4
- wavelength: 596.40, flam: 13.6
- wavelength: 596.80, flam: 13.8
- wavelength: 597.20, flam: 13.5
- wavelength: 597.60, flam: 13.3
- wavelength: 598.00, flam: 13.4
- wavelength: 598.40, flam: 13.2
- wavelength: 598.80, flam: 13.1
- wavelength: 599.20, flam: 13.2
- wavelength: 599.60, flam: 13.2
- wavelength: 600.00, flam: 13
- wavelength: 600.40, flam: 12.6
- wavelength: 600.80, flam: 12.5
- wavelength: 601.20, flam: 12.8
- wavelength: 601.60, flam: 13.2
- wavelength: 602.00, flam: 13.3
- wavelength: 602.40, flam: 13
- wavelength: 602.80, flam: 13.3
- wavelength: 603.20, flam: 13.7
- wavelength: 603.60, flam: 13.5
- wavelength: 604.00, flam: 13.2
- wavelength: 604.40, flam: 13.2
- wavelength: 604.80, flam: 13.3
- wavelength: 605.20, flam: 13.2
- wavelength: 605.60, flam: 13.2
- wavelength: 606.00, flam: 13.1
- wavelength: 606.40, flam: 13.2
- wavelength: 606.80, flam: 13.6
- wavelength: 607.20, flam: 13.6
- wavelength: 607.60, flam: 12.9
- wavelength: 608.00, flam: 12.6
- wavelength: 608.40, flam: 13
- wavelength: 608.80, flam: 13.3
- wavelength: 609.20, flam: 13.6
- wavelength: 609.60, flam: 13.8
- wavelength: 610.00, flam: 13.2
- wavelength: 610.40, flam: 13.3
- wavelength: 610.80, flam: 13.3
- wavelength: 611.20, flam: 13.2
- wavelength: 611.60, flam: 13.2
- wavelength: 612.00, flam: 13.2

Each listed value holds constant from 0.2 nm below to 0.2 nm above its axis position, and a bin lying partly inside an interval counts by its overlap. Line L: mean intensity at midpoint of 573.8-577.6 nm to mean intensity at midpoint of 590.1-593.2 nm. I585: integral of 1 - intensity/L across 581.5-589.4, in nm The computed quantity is -0.233 nm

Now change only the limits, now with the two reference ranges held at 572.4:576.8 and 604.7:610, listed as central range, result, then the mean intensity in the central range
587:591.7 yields 0.040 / 13.1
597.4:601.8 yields 0.067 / 13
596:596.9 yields -0.026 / 13.6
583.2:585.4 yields 0.042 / 13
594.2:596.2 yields 0.030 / 13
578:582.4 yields 0.068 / 13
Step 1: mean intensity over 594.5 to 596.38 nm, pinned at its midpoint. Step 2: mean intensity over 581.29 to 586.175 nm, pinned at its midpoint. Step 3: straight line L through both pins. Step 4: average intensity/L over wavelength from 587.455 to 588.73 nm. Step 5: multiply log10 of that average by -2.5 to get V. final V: -0.11 mag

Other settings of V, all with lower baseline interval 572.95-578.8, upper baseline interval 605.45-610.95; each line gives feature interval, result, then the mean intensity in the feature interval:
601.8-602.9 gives 0.00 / 13.2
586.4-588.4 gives -0.11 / 14.6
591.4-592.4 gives 0.04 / 12.7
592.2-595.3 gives 0.01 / 13.1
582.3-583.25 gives -0.04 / 13.6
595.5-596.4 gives -0.01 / 13.3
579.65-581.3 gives 0.01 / 13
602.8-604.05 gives -0.02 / 13.5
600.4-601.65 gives 0.04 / 12.8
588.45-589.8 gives 0.13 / 11.7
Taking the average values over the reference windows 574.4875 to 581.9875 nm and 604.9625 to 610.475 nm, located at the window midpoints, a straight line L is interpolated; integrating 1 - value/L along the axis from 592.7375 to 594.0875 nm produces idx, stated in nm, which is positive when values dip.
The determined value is -0.01 nm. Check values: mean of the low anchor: 13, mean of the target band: 13.3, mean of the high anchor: 13.3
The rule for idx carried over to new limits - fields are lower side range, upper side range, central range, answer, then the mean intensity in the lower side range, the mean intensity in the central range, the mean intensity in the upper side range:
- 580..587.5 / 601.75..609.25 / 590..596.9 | 0.12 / 13.3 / 13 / 13.2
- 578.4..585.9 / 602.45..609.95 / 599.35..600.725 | 0.03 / 13.1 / 12.9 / 13.3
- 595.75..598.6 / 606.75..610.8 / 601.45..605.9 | 0.03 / 13.4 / 13.3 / 13.3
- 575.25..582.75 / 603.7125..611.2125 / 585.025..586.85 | 0.00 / 13.1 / 13.1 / 13.3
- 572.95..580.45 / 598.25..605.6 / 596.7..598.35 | -0.04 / 13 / 13.5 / 13.1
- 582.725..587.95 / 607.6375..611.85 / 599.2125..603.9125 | 0.08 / 13.5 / 13.1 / 13.2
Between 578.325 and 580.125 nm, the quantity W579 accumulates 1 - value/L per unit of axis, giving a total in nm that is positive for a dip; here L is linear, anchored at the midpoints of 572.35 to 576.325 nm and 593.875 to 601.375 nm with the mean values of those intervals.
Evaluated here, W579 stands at 0.045 nm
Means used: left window 13.2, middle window 12.9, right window 13.1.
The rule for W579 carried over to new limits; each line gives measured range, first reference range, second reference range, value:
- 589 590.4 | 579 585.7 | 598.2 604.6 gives 0.14 nm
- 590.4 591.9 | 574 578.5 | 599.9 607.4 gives 0.05 nm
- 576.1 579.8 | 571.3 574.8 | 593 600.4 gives 0.07 nm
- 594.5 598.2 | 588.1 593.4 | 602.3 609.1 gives -0.14 nm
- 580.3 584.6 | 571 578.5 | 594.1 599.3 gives -0.02 nm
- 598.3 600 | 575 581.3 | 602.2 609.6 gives 0.01 nm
